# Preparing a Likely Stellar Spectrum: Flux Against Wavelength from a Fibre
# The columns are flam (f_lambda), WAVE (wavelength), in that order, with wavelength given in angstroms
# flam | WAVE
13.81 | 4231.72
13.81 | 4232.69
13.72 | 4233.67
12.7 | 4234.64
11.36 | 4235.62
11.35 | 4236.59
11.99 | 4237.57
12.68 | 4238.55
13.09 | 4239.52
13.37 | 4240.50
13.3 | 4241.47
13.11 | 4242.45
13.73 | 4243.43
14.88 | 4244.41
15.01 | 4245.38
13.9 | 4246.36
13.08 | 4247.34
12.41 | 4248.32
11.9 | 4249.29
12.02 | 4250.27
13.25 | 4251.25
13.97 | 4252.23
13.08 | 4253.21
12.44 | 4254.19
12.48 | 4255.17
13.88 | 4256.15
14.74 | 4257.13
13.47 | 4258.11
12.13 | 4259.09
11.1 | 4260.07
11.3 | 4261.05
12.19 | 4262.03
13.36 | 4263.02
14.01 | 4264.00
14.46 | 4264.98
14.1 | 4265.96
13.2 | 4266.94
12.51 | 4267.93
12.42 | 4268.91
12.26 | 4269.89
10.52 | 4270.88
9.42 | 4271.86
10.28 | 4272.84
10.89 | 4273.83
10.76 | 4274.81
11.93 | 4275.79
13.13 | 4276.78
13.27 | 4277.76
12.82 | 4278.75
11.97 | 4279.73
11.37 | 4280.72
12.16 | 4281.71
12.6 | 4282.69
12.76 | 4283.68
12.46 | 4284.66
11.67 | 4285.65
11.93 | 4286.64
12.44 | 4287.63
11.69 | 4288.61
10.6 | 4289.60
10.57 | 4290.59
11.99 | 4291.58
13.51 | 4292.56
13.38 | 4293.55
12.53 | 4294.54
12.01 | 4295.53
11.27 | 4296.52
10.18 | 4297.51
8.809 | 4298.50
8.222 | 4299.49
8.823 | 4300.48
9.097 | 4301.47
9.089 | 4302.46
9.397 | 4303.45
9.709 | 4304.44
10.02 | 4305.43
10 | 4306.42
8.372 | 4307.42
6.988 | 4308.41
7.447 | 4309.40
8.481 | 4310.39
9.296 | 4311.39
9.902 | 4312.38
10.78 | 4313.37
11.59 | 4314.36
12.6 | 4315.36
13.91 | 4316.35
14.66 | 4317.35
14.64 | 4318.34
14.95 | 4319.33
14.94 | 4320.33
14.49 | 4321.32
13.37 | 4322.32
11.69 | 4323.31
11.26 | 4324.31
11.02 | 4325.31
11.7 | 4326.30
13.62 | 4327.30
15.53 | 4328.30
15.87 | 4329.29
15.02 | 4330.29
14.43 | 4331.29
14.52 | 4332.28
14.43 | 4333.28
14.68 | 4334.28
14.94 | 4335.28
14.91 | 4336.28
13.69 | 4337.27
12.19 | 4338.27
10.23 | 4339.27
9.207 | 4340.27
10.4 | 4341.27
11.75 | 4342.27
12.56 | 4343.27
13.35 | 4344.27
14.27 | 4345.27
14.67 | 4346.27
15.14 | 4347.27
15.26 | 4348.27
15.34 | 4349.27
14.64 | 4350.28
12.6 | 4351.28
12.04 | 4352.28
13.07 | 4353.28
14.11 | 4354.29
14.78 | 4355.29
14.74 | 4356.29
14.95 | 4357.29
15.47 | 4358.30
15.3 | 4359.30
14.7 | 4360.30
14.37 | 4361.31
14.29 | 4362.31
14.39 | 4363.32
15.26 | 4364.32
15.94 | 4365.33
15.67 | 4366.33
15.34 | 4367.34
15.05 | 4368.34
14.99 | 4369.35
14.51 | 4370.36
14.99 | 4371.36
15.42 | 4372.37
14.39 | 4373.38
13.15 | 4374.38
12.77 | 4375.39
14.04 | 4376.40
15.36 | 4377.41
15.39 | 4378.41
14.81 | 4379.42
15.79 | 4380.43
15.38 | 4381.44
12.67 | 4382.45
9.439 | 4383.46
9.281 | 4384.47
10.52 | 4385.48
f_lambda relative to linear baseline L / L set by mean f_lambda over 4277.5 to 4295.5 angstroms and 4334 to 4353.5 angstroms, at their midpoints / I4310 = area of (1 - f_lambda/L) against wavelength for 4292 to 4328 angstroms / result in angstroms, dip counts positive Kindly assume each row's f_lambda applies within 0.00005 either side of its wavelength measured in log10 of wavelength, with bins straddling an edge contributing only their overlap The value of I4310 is 4.11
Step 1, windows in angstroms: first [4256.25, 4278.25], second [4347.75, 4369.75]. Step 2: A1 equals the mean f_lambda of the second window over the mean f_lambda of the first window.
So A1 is 1.18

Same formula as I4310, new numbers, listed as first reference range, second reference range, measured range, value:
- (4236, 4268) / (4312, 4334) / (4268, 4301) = 4.2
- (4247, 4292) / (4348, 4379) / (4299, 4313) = 4.5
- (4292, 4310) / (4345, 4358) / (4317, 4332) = -2.3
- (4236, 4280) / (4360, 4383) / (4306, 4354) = 4.3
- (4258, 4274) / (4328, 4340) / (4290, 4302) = 2.0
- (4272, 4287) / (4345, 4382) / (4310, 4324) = 0.7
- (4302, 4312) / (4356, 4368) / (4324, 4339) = -2.8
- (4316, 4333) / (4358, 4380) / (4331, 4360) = 1.2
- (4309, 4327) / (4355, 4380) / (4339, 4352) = 0.5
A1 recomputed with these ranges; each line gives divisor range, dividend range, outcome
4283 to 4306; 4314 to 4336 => 1.26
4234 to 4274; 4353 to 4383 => 1.15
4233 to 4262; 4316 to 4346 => 1.04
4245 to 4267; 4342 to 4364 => 1.08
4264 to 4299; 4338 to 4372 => 1.17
